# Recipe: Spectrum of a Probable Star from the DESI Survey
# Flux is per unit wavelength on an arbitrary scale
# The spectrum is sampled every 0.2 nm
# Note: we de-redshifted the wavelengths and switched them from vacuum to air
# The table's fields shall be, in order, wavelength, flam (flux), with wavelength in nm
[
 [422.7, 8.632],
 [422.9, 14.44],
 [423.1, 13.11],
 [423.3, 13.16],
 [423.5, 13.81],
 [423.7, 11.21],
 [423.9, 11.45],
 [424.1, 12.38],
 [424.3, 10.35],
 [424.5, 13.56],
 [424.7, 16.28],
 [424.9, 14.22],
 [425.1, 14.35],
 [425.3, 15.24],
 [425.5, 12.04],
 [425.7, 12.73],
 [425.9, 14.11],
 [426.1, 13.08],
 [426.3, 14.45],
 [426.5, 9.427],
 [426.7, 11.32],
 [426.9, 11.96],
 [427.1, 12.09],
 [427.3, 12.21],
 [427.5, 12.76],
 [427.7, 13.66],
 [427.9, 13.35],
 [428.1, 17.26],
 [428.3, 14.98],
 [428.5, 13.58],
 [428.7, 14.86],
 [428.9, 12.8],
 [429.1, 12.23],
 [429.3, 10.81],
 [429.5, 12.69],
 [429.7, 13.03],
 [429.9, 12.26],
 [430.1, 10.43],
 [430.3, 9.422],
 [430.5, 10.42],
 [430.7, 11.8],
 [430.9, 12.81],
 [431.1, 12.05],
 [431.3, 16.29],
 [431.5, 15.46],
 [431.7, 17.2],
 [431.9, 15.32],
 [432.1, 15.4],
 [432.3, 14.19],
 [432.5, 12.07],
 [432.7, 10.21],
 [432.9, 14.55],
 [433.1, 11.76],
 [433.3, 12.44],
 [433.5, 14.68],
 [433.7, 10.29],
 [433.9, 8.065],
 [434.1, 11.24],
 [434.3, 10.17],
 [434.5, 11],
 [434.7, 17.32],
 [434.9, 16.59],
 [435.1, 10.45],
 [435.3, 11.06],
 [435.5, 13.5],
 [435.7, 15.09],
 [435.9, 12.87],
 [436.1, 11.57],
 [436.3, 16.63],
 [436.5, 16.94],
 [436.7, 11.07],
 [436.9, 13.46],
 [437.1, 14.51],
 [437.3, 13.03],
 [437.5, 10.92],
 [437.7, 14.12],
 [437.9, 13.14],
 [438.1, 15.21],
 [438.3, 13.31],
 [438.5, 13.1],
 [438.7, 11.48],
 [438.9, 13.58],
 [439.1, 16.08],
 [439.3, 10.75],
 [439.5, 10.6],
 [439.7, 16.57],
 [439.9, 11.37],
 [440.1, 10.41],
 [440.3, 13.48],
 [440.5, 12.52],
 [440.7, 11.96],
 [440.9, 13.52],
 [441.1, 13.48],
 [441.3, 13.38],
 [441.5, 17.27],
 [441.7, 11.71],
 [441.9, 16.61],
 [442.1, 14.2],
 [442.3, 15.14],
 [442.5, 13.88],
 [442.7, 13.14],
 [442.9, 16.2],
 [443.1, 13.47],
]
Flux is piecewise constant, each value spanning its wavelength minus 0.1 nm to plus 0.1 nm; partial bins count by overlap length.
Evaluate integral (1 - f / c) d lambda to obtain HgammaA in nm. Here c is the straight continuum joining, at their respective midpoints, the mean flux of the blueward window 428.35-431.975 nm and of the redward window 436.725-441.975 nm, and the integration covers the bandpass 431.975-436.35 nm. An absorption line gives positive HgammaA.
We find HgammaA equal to 0.12 nm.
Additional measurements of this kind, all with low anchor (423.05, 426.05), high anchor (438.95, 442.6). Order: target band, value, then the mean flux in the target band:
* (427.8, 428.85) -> -0.114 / 14.7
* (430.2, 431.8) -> 0.017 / 13.2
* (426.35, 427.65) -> 0.140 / 11.8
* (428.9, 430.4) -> 0.187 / 11.6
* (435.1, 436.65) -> -0.026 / 13.6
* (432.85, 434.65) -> 0.231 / 11.7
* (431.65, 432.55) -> -0.103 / 14.9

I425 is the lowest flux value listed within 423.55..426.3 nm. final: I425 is 10.35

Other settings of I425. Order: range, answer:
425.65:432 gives 9.422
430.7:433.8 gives 10.21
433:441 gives 8.065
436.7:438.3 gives 10.92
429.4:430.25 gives 10.43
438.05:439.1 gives 11.48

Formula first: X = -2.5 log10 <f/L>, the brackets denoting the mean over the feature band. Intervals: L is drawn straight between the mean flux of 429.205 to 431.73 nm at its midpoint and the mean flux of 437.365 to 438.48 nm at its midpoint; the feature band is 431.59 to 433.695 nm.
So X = -0.07 mag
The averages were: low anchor 12.5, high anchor 13.3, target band 13.6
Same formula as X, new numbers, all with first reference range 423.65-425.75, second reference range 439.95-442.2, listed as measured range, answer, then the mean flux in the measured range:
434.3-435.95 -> 0.00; 13.3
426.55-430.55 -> 0.05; 12.6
